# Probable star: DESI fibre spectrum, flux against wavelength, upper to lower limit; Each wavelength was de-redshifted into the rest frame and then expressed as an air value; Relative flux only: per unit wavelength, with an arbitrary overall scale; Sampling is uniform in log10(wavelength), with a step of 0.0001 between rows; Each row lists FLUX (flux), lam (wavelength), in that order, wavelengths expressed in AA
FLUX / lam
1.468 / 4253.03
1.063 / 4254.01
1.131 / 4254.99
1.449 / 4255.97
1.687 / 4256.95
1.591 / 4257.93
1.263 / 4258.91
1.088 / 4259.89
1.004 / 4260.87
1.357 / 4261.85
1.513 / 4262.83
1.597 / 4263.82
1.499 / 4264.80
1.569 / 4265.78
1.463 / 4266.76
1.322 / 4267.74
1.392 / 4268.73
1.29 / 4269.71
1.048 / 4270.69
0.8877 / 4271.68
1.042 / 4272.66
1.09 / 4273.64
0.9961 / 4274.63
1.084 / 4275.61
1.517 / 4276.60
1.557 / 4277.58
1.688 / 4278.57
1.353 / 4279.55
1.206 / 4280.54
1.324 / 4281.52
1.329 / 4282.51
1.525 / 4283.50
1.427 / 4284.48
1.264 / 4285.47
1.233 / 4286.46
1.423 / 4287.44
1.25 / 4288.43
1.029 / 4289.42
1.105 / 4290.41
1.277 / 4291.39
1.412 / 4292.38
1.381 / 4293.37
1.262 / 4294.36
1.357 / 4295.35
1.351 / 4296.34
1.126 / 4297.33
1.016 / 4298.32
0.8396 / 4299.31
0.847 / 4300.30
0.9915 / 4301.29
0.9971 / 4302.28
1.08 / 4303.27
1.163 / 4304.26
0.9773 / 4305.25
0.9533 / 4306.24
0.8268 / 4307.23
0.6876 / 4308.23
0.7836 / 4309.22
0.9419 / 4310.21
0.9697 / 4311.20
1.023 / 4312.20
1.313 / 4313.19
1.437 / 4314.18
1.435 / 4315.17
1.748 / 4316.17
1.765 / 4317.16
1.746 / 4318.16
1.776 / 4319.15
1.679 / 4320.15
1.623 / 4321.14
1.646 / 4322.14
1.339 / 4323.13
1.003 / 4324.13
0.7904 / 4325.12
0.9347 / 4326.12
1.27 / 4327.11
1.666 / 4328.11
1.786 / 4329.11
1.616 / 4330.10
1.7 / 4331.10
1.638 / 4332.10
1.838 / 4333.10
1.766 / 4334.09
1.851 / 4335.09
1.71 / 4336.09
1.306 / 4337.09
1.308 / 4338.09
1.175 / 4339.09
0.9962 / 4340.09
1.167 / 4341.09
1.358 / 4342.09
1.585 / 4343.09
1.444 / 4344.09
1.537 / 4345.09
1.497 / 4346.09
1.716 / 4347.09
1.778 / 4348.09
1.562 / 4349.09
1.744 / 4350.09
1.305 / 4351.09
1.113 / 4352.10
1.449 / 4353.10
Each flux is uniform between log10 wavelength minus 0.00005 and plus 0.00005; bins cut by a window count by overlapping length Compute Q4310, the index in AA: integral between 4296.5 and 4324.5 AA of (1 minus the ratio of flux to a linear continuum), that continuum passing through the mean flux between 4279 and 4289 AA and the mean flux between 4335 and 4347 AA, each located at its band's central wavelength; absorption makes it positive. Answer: 3.3 AA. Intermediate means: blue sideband 1.33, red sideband 1.41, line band 1.21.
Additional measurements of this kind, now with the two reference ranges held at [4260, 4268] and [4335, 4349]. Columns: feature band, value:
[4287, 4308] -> 4.47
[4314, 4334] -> -1.23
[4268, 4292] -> 2.51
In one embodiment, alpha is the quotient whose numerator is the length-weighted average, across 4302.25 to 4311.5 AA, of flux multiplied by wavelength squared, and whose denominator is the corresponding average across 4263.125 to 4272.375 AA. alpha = 0.71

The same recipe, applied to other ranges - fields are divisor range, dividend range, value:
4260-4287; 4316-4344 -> 1.16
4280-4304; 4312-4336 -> 1.28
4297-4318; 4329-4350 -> 1.42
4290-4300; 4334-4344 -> 1.19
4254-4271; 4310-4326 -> 1.04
